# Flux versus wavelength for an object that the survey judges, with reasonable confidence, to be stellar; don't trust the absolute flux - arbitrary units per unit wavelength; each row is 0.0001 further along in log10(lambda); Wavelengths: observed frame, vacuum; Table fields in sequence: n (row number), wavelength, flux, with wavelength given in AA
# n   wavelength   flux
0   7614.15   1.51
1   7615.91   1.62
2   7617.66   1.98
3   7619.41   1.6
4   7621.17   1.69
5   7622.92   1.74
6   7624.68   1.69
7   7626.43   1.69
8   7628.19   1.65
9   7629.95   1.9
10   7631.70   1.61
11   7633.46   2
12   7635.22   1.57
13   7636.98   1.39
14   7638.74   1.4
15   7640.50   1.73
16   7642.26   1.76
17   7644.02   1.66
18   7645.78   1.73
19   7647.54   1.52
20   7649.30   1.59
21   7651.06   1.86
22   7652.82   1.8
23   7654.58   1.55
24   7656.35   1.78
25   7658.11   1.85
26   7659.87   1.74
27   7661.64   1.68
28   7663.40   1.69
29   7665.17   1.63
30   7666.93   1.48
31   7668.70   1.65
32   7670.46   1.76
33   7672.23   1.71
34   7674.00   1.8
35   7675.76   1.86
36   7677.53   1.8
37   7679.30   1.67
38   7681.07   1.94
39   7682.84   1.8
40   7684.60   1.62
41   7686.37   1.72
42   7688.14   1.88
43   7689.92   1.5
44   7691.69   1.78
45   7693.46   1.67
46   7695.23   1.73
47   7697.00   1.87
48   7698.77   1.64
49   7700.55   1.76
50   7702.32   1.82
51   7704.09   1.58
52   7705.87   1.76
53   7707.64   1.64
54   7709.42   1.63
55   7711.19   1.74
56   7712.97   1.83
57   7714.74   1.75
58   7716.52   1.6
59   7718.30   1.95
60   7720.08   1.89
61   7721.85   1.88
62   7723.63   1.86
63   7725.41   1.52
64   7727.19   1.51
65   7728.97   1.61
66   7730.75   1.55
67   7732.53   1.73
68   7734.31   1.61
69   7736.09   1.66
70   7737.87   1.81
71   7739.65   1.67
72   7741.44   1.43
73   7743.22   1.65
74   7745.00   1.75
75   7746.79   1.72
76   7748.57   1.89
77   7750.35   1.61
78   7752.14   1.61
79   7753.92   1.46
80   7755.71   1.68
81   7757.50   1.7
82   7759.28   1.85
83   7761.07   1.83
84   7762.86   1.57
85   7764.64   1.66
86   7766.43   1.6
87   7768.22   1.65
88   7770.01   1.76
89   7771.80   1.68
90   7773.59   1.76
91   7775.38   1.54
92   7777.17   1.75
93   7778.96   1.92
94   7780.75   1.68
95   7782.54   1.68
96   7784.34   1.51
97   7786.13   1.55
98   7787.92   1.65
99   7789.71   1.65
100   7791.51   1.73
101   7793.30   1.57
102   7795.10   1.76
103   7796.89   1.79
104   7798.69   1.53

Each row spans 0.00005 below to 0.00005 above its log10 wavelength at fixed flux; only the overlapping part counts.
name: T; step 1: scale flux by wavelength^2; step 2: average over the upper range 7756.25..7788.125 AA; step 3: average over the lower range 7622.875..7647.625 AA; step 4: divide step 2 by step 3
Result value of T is 1.05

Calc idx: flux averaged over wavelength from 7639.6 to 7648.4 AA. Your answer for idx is 1.68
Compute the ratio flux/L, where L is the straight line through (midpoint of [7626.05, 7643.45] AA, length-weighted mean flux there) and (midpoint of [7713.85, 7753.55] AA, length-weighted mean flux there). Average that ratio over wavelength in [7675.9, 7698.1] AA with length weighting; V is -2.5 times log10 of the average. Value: -0.04 mag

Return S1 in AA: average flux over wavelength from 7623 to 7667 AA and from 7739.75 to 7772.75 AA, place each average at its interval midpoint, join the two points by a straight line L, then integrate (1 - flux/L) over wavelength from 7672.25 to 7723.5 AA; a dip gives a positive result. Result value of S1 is -2.36 AA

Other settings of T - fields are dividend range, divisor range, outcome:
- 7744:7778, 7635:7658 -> 1.05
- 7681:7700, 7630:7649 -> 1.07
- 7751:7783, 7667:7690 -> 0.99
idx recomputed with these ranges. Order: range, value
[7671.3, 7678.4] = 1.79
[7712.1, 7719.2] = 1.78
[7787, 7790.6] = 1.65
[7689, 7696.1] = 1.67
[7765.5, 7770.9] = 1.67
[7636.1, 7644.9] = 1.59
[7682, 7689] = 1.76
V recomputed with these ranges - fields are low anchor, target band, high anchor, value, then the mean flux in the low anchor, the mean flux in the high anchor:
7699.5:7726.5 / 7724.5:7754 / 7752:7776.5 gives 0.04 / 1.74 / 1.67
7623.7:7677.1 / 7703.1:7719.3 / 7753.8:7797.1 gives -0.02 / 1.69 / 1.68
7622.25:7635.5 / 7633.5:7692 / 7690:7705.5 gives 0.02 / 1.74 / 1.72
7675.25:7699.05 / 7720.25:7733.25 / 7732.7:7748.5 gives 0.01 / 1.75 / 1.68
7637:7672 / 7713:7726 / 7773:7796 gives -0.07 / 1.67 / 1.67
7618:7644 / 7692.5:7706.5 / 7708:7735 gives -0.02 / 1.68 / 1.71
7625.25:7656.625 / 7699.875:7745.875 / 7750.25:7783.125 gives -0.01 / 1.68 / 1.69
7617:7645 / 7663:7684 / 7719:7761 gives -0.03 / 1.69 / 1.68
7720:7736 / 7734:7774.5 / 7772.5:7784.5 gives 0.01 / 1.67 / 1.7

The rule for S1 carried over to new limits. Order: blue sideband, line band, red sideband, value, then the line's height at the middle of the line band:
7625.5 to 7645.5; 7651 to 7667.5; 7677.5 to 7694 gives 0.0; 1.7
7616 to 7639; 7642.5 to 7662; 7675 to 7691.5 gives 0.1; 1.72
